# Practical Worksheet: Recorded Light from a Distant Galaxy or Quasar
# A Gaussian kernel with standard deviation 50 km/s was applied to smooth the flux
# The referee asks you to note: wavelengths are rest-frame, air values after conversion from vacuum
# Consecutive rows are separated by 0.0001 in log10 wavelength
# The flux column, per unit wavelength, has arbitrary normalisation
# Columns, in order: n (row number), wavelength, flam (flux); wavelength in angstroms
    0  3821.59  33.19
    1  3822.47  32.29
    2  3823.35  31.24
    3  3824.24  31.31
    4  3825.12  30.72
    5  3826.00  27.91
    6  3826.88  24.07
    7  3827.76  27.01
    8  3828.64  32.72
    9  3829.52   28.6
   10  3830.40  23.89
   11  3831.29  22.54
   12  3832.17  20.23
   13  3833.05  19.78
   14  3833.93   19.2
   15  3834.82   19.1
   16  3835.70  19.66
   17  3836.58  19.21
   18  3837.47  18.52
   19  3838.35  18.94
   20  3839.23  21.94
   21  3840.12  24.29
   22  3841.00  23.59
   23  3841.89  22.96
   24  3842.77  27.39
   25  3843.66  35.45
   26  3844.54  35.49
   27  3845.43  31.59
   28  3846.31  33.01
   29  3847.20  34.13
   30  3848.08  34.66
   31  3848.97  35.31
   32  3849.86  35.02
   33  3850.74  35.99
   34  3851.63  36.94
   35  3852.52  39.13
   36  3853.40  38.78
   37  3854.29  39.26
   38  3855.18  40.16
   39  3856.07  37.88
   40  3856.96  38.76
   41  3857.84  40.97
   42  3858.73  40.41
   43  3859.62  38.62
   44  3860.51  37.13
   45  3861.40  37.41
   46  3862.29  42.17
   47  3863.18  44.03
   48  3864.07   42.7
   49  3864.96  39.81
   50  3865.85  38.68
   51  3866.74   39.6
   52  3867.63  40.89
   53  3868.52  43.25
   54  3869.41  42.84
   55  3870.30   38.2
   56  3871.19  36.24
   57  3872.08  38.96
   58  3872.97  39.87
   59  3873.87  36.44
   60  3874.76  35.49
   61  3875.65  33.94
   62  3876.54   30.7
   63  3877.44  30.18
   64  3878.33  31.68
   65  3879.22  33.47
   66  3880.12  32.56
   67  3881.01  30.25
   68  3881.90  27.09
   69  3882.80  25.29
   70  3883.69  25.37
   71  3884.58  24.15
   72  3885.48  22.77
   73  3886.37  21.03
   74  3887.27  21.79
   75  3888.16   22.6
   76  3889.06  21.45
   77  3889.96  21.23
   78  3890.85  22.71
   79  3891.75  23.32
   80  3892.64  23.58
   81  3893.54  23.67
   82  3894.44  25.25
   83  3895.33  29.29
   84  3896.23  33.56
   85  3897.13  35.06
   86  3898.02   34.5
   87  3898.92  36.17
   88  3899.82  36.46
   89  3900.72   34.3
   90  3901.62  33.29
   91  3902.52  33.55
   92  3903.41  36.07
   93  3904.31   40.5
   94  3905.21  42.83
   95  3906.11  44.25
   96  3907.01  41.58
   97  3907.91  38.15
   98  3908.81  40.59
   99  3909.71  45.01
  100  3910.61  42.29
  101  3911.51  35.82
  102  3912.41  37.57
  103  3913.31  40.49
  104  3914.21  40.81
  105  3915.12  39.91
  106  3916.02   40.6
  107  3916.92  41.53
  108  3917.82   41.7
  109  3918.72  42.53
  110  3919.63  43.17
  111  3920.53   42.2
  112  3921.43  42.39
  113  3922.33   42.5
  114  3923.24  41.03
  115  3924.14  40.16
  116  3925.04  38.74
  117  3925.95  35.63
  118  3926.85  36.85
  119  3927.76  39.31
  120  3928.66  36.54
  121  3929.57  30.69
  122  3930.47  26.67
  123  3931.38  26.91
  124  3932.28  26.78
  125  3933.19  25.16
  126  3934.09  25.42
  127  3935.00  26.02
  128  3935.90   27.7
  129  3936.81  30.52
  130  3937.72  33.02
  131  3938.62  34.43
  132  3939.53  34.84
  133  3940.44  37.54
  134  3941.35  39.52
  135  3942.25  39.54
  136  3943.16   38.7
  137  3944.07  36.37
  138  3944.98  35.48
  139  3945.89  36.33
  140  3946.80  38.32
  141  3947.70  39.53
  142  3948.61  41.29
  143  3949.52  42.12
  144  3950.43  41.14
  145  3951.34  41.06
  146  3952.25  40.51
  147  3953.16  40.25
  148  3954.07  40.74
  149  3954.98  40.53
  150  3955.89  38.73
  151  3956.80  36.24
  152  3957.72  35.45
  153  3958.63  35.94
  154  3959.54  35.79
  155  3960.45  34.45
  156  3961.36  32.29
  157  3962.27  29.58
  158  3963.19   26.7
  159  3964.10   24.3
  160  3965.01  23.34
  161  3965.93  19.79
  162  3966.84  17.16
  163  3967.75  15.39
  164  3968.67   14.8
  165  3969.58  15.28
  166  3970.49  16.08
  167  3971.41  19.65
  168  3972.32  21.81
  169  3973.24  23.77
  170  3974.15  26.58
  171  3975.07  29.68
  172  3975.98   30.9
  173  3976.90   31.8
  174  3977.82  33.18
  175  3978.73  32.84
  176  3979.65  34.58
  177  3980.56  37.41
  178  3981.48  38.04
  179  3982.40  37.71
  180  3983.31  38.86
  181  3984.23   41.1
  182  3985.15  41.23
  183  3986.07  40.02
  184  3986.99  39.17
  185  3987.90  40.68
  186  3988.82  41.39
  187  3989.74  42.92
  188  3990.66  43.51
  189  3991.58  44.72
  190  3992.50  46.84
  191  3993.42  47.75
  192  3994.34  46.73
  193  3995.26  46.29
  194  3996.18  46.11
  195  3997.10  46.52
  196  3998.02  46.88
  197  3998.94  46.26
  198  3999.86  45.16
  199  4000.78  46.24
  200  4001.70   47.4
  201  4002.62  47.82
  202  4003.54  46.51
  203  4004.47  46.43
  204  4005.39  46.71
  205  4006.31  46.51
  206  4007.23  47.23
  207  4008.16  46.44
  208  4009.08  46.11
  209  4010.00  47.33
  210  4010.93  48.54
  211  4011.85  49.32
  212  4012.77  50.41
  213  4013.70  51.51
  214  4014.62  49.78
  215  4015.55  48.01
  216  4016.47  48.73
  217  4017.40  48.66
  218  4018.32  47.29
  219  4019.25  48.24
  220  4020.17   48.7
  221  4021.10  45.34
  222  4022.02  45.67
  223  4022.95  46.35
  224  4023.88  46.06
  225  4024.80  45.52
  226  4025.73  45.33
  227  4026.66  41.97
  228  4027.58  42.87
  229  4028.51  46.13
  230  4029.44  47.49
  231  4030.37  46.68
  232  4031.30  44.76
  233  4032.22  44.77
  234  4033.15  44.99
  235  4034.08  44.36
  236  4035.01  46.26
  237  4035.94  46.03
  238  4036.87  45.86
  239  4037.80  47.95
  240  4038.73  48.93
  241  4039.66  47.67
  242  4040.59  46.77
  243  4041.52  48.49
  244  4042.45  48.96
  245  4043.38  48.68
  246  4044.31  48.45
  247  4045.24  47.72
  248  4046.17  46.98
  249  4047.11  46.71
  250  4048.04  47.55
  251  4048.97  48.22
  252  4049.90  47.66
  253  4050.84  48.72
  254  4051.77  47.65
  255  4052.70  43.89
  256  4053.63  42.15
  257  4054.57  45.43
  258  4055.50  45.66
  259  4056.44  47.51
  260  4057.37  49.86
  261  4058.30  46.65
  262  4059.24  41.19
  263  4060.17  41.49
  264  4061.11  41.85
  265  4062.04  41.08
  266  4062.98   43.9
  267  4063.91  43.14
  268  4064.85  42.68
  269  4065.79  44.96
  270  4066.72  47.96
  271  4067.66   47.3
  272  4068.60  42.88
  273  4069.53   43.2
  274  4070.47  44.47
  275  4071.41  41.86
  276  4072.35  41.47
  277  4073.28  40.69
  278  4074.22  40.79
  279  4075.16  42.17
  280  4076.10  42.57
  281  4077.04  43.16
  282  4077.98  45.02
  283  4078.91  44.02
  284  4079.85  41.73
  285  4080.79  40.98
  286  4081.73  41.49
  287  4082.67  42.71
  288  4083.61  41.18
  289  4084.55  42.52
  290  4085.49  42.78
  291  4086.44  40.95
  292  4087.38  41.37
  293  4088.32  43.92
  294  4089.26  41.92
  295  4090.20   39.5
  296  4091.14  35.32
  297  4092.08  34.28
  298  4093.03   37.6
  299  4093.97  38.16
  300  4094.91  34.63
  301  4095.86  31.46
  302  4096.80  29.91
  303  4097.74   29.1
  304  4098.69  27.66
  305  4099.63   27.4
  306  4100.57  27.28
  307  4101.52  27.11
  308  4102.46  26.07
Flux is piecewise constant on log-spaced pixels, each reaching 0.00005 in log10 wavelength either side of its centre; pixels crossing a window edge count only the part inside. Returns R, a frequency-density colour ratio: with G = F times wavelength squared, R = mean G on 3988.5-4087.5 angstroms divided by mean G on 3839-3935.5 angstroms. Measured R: 1.42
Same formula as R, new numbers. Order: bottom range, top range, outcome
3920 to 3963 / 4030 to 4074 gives 1.34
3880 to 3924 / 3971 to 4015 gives 1.28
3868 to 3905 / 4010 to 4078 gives 1.60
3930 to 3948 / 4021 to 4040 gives 1.46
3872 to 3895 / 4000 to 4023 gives 1.84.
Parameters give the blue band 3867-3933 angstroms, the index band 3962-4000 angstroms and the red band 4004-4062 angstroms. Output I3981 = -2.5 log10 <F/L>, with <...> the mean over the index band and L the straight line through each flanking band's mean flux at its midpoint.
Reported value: 0.231 mag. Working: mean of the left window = 34.4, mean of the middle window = 34.1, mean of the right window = 46.7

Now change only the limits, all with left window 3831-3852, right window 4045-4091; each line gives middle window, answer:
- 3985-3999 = -0.160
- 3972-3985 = 0.128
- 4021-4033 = -0.115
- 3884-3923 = -0.093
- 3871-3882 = -0.147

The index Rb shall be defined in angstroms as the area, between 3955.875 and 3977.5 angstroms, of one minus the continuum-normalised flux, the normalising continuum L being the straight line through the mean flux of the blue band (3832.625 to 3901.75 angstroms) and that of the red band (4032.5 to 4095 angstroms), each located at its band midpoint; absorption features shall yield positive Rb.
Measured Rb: 6.6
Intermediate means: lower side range 31.7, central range 26.3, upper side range 44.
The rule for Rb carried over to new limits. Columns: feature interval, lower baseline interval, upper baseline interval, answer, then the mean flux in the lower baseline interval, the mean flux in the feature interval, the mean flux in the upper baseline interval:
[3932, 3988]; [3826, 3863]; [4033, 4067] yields 9.5 angstroms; 30.6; 32.6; 46.1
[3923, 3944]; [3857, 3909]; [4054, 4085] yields 1.6 angstroms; 33.8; 33.5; 43.4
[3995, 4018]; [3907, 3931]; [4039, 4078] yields -2.4 angstroms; 39.3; 47.5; 45.1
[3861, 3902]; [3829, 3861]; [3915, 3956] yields 0.7 angstroms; 30.3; 32.2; 36.9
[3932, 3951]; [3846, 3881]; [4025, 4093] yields 2.5 angstroms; 37.5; 34.9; 44.3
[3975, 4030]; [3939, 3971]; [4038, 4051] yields -4.3 angstroms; 33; 44.2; 47.9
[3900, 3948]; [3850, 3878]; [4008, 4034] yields 5.4 angstroms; 38.5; 37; 46.9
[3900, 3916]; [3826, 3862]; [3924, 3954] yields -2.7 angstroms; 30.3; 39.2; 35.3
